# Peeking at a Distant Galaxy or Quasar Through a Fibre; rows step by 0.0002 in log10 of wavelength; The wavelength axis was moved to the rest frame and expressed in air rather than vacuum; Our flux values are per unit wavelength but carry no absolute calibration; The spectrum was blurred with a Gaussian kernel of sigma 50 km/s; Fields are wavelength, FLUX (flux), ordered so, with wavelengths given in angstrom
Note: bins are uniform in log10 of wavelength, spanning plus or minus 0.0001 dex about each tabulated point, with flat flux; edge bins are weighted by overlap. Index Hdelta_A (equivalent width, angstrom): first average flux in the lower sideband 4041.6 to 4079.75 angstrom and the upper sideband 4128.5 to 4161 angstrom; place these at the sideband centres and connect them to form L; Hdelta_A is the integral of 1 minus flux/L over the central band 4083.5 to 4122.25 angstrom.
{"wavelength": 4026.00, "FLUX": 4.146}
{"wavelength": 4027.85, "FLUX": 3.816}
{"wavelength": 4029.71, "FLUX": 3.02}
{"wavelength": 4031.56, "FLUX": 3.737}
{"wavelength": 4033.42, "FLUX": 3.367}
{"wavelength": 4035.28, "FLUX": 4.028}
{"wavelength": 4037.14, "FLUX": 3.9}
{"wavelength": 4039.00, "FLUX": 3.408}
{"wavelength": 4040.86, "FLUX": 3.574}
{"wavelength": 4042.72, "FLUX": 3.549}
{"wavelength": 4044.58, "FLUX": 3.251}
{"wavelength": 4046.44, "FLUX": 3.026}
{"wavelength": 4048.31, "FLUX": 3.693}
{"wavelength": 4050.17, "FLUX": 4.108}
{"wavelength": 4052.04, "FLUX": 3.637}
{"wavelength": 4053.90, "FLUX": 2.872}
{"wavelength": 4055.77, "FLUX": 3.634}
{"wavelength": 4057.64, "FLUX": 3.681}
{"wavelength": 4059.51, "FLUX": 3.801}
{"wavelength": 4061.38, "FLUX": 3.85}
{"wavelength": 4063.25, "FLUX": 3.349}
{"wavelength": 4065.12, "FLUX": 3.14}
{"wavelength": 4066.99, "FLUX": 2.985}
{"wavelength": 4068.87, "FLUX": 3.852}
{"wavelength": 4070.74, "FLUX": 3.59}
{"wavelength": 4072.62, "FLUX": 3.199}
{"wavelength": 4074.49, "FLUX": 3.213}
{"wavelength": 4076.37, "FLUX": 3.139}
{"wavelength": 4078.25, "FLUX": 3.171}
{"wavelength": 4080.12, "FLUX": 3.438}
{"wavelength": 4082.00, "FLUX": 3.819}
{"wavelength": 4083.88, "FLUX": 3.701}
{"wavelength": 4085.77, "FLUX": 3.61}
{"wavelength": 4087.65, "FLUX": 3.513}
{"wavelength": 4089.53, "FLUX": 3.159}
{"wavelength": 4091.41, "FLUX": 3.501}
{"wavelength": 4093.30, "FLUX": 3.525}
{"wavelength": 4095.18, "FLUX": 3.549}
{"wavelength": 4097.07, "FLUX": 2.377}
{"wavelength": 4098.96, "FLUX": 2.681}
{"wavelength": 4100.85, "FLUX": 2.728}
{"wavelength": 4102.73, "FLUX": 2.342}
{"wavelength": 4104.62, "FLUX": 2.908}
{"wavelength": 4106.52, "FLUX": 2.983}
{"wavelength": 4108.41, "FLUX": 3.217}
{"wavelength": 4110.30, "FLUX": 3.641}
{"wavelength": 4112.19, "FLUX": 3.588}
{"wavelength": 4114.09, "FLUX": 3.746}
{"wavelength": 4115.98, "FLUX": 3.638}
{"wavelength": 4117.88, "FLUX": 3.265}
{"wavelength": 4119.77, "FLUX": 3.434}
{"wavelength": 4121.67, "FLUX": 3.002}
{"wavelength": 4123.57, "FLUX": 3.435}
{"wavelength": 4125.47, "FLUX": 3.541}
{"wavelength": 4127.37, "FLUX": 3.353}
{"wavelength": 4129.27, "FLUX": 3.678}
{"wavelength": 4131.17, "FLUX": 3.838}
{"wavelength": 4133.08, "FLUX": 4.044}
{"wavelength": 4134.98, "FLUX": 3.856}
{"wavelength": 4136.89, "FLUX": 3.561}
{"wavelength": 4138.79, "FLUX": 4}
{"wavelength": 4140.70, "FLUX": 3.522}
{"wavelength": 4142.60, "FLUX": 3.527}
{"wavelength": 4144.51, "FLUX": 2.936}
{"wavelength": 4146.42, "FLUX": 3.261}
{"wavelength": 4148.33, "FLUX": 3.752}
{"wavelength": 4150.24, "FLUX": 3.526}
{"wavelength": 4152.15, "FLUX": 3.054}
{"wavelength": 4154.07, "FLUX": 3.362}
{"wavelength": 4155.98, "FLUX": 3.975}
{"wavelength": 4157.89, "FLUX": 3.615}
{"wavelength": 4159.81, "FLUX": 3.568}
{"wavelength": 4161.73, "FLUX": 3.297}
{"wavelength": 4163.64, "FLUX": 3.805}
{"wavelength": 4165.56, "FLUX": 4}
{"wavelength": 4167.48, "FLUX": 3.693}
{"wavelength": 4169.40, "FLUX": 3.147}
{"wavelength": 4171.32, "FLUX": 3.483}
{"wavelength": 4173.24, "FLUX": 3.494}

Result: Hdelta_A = 3.0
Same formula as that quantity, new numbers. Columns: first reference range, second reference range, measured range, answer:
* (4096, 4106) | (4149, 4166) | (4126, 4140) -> -2.60 angstrom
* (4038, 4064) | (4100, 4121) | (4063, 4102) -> 0.95 angstrom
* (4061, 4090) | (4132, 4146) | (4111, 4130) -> 0.50 angstrom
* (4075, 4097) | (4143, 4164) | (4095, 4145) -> 1.31 angstrom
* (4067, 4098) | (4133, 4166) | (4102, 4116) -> 0.87 angstrom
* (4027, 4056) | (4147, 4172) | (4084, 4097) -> 0.47 angstrom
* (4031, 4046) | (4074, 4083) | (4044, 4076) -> 0.05 angstrom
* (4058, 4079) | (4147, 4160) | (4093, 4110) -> 2.59 angstrom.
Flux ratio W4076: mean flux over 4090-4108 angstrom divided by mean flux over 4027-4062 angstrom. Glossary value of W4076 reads 0.83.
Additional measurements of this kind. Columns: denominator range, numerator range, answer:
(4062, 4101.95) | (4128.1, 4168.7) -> 1.09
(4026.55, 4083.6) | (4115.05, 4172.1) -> 1.01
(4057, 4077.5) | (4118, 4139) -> 1.05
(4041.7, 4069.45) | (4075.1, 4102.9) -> 0.93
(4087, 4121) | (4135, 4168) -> 1.11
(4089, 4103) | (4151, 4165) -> 1.18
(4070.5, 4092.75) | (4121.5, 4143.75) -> 1.06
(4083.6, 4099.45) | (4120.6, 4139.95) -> 1.10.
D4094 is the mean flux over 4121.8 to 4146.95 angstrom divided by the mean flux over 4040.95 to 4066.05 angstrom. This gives 1.0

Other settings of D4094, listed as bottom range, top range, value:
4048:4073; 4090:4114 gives 0.88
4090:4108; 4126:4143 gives 1.25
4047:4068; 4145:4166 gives 1.01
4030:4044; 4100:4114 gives 0.86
